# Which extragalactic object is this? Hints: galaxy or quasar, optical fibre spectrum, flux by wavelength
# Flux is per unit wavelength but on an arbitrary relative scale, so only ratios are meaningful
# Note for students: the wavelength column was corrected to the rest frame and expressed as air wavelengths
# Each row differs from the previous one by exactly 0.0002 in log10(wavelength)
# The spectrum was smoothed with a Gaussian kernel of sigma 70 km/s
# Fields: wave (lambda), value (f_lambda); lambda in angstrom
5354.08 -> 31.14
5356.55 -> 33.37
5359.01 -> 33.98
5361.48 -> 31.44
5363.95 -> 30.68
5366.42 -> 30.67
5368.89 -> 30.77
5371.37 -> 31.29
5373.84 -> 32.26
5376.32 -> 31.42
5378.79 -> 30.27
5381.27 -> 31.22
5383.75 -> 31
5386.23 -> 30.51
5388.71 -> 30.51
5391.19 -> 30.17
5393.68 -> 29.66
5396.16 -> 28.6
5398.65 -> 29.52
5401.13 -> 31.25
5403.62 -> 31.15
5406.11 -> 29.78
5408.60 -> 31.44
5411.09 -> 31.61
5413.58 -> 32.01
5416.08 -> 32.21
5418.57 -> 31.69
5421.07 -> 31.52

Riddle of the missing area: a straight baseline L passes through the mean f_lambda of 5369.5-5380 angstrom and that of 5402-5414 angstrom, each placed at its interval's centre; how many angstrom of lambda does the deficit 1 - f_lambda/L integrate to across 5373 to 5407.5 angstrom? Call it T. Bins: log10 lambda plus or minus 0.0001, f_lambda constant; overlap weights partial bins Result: 0.8 angstrom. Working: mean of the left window 31.3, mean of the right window 31.1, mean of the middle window 30.5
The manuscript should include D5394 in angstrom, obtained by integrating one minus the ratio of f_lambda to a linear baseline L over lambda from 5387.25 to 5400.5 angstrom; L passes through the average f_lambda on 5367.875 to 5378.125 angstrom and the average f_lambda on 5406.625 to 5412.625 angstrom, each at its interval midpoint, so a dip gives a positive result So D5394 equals 0.67 angstrom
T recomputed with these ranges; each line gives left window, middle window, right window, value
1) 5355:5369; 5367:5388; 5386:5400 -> -0.15 angstrom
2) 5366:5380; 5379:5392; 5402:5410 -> 0.15 angstrom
